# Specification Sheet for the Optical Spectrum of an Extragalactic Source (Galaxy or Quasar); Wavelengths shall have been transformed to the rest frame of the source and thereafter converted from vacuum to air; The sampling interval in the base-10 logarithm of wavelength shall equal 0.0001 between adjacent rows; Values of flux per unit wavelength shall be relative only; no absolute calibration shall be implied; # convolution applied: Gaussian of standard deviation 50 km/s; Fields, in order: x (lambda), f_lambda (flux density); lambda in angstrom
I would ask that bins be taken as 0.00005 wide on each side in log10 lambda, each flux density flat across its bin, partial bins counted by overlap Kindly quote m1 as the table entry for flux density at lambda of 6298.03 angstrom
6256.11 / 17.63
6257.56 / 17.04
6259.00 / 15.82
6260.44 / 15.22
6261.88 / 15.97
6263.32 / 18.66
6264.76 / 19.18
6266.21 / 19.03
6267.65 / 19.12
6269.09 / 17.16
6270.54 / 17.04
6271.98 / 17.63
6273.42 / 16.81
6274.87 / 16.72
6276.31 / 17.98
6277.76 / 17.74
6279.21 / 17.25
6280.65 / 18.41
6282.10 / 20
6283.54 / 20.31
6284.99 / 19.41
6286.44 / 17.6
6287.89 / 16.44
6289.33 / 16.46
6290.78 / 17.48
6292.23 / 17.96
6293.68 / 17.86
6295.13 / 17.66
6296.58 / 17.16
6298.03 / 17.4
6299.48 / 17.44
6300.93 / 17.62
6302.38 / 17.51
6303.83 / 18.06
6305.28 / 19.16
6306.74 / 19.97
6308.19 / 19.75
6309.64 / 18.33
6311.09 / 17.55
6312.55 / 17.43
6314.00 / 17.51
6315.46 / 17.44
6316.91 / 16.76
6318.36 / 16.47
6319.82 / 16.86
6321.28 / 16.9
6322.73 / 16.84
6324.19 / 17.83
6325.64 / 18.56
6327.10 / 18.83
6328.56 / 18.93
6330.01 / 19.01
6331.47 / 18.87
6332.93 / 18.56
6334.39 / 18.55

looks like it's 17.4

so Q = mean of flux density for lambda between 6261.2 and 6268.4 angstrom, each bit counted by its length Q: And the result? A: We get 18.4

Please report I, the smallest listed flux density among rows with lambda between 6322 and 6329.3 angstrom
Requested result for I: 16.84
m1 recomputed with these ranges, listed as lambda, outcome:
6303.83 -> 18.06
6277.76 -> 17.74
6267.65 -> 19.12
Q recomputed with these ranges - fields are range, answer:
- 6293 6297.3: 17.6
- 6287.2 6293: 17.1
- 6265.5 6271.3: 18.1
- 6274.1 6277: 17.3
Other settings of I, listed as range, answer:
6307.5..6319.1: 16.47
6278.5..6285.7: 17.25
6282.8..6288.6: 16.44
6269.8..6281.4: 16.72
